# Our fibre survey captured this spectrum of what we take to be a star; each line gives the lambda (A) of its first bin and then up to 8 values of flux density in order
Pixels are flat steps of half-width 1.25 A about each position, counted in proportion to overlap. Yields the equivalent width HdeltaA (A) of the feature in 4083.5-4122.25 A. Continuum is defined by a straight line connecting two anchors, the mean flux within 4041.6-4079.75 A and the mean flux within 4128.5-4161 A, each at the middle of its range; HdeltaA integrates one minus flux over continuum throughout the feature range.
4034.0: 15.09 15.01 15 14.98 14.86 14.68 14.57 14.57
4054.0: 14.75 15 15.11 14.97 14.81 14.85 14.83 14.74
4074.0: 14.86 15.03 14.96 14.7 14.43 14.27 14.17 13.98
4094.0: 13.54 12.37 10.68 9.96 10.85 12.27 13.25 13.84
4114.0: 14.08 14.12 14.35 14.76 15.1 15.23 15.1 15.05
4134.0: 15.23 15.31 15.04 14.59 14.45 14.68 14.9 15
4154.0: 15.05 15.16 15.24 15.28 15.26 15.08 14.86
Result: 4.6 A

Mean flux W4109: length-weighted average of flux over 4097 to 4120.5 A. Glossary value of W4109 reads 12.6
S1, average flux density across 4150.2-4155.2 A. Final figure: 15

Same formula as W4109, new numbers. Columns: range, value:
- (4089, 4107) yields 12.1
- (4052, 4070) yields 14.9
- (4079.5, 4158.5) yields 14.1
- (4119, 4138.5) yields 15.1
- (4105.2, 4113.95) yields 13.2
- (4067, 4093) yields 14.6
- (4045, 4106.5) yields 14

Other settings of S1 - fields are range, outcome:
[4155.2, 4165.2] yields 15.2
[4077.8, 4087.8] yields 14.6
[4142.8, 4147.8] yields 14.6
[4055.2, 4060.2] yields 15.1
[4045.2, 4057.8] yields 14.7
